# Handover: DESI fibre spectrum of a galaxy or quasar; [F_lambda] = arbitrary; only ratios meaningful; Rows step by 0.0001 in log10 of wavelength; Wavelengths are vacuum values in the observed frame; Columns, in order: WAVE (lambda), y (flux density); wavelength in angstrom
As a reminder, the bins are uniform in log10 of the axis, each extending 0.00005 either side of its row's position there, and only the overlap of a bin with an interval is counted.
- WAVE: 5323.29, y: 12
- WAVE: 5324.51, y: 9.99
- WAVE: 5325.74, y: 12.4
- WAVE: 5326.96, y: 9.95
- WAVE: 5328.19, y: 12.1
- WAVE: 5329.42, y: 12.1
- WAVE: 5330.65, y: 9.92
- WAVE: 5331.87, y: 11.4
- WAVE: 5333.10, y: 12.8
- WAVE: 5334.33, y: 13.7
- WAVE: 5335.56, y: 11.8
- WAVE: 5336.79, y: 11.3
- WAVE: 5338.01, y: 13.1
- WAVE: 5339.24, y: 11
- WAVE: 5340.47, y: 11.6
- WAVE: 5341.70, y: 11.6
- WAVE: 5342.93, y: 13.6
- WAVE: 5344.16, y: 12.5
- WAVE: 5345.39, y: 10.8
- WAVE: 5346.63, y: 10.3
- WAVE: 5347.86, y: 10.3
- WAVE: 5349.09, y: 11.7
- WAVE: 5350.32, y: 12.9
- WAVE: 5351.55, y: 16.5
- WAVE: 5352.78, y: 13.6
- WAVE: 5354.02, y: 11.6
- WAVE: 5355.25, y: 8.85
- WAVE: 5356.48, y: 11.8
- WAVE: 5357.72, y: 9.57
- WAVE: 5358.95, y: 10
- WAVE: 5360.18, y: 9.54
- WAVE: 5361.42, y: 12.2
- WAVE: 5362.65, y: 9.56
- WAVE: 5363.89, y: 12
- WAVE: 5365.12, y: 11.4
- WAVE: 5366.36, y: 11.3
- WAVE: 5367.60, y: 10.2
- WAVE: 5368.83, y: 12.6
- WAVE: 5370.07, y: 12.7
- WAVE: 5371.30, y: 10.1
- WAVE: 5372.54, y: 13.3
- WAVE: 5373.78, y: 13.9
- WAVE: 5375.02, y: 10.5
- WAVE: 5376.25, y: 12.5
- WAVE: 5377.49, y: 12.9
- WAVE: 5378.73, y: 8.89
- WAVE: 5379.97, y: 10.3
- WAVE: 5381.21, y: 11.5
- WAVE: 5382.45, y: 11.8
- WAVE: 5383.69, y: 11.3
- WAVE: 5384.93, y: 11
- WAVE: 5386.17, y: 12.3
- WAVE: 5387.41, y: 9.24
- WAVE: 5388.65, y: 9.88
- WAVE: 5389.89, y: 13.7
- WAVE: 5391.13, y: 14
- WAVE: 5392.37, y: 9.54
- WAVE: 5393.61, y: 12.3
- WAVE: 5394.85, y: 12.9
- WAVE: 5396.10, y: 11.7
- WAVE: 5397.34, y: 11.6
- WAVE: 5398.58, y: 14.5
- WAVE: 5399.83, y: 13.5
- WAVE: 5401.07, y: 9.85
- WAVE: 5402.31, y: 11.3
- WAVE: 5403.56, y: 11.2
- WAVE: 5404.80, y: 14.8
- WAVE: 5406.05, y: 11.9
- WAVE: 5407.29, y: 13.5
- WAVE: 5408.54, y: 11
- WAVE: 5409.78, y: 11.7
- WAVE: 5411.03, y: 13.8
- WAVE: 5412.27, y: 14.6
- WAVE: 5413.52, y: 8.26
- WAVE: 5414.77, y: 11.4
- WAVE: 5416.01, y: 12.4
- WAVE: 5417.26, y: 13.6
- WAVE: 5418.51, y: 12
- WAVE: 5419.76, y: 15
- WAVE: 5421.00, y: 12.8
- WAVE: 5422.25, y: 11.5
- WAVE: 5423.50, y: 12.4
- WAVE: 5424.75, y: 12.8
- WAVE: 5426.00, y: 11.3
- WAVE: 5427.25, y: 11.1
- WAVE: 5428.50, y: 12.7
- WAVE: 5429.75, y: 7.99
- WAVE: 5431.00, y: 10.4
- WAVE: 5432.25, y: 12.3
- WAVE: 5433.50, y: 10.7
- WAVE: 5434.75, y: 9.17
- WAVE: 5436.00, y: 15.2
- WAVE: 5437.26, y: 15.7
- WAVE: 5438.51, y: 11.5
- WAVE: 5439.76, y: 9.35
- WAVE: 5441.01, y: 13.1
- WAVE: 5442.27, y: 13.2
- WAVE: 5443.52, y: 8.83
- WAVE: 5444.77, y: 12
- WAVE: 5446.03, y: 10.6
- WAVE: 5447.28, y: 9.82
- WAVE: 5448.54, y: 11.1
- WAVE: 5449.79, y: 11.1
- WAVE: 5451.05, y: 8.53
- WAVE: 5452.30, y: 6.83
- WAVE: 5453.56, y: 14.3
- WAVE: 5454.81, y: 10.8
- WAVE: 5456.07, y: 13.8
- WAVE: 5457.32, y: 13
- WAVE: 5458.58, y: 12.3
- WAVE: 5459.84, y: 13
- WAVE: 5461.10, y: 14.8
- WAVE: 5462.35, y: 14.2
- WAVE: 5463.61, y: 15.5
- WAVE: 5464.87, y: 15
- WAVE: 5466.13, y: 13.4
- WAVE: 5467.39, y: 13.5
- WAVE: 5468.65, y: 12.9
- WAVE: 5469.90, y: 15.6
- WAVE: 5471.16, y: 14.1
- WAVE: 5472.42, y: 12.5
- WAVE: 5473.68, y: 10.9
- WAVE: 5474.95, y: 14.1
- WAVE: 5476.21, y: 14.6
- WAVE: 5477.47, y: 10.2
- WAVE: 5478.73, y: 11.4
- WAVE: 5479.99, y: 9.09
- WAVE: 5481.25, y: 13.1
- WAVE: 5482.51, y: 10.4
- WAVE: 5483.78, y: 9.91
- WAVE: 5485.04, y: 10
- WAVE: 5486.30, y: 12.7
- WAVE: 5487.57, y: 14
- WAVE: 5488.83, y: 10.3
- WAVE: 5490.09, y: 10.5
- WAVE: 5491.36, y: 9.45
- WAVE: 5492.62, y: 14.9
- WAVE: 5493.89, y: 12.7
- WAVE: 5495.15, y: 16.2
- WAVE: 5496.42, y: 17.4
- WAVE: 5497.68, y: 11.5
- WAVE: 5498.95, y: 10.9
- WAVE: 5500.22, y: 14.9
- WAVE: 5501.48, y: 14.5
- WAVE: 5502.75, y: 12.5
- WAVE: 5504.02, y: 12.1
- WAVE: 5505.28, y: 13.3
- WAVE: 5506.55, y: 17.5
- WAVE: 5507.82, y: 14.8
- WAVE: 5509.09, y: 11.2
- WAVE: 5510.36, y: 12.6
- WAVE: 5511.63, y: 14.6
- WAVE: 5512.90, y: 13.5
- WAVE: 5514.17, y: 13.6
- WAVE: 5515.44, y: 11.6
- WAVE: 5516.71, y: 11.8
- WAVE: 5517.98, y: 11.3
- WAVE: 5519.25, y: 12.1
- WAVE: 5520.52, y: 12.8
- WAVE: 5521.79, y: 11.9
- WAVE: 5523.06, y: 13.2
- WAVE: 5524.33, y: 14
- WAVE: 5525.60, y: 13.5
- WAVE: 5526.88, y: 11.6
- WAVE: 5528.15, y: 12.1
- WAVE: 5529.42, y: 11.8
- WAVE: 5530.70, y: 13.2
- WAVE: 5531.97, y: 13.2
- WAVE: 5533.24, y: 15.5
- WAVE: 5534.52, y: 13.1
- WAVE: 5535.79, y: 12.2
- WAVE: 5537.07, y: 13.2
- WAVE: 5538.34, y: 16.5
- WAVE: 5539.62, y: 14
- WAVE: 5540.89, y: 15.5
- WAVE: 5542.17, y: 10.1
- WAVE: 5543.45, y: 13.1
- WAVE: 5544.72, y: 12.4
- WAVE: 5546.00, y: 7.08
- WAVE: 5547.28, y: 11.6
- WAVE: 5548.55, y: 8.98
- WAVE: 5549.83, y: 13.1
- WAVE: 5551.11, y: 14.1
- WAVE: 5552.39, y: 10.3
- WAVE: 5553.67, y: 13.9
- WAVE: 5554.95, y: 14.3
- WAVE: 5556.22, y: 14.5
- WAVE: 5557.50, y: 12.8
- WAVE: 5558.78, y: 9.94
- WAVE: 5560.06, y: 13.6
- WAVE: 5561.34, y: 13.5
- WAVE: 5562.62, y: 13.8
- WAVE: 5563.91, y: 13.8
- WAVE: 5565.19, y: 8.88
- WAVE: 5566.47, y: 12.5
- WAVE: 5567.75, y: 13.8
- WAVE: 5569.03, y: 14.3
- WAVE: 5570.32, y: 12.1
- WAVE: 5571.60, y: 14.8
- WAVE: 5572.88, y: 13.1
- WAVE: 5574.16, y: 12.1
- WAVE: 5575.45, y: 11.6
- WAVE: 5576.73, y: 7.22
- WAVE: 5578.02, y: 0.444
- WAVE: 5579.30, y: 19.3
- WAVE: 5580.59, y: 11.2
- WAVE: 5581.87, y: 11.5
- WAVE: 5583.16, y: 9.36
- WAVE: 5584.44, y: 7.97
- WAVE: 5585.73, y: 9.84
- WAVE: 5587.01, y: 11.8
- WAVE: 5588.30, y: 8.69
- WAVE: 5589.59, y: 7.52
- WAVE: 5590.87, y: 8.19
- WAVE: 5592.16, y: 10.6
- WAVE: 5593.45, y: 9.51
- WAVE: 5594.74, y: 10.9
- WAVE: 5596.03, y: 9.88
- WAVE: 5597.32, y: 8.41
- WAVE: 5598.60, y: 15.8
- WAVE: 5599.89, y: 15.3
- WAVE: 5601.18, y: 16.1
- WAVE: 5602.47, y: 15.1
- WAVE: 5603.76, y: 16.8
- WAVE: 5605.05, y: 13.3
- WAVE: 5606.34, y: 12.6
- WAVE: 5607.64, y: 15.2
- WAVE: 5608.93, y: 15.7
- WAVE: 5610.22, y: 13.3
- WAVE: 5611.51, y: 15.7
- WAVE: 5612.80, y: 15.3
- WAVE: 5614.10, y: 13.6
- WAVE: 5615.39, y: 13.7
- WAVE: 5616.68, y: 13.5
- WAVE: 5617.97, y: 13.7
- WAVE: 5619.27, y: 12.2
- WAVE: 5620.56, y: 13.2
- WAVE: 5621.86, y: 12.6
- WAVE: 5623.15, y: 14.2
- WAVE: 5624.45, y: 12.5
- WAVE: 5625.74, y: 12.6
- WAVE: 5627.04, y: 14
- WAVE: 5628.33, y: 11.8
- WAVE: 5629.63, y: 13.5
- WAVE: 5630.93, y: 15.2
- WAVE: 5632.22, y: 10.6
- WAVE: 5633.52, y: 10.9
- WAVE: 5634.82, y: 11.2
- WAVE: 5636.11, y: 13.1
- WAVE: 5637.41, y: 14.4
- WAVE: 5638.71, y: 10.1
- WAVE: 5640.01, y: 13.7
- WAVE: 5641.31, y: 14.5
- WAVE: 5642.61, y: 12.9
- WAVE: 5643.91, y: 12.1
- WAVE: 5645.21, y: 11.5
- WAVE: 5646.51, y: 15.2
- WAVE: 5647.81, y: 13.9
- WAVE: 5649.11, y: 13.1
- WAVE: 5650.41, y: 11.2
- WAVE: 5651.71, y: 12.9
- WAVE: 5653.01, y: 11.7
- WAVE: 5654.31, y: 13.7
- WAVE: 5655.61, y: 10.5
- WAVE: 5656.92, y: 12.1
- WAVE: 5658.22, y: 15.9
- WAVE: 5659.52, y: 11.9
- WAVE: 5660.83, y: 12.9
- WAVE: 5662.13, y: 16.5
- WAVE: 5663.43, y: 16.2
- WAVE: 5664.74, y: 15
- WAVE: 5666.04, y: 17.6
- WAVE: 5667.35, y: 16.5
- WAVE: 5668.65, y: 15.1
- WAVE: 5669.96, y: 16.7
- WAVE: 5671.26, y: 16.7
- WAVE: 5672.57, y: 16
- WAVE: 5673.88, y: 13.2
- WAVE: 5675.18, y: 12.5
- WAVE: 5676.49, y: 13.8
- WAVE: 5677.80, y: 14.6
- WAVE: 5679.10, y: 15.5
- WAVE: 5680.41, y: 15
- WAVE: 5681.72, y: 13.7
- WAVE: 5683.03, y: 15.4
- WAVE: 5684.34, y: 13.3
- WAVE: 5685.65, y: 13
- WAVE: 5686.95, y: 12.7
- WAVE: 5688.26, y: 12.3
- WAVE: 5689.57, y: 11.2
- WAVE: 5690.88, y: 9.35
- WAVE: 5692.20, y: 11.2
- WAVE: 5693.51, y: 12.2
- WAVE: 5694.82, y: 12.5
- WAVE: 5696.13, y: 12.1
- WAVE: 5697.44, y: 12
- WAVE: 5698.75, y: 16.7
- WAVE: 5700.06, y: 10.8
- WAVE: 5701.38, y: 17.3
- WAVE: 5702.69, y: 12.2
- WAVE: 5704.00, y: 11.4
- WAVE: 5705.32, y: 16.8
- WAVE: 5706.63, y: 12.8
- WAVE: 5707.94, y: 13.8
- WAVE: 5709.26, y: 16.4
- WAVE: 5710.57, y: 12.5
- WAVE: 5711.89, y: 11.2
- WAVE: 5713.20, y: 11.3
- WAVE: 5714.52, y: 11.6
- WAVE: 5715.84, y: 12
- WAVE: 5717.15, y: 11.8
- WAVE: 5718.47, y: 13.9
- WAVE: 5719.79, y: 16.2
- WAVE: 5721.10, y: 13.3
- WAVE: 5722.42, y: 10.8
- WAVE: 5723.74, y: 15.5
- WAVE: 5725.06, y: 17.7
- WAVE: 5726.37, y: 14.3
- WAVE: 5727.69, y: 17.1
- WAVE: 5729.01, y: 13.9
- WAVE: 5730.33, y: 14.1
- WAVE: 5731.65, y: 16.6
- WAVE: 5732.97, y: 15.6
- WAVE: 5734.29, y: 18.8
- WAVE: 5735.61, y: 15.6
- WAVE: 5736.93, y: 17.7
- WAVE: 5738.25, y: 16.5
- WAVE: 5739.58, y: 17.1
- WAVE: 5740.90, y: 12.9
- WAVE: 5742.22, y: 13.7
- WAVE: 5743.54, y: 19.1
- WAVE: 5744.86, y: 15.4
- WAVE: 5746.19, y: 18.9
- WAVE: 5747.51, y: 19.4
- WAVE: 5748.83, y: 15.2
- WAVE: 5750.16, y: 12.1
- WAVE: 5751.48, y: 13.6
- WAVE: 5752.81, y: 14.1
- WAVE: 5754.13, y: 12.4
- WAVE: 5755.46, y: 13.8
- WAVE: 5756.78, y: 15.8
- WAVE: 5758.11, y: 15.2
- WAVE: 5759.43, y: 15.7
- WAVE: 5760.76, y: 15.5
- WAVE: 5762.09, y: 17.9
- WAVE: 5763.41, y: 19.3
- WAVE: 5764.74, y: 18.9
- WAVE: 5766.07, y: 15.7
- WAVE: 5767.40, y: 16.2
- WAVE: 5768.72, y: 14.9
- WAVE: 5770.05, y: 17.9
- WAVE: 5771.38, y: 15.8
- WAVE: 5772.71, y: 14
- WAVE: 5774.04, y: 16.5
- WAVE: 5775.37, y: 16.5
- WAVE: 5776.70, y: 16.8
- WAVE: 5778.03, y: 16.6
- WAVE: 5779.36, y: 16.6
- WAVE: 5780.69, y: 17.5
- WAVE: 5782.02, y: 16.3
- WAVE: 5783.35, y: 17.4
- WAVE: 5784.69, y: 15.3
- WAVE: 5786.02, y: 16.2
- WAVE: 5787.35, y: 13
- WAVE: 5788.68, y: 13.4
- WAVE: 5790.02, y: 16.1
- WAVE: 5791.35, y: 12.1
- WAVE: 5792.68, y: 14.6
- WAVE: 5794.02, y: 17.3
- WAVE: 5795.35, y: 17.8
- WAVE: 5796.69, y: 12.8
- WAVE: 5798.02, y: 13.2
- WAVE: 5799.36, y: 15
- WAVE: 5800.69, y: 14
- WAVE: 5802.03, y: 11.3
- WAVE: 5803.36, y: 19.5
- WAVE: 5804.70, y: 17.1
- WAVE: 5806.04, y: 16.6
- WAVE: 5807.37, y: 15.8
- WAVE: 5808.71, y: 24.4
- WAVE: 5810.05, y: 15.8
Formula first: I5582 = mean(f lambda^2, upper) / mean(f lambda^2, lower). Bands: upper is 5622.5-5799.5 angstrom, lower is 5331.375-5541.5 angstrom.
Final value 1.3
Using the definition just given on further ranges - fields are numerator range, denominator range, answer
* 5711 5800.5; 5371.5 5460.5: 1.47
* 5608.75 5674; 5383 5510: 1.19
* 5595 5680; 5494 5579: 1.12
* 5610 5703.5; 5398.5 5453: 1.25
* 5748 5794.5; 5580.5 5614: 1.36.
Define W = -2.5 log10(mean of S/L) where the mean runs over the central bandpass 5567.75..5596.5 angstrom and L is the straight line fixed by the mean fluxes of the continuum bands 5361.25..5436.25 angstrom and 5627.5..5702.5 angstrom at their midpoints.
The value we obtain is 0.215 mag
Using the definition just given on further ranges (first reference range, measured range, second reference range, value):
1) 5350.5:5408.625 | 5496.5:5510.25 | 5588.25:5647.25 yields -0.096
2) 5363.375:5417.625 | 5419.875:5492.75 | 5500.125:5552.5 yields 0.031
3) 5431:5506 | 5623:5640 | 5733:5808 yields 0.129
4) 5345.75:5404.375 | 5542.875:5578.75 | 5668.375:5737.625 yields 0.093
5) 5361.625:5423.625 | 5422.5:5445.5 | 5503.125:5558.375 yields 0.051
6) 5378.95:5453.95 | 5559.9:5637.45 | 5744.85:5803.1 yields 0.108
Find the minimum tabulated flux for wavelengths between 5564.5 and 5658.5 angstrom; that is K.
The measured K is 0.444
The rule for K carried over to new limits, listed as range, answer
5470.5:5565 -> 7.08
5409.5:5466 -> 6.83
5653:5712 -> 9.35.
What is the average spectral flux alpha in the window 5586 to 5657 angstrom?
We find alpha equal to 12.7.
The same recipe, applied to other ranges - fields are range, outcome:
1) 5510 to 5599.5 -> 12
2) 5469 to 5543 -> 12.9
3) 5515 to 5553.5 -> 12.5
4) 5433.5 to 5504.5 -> 12.4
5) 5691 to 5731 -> 13.5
